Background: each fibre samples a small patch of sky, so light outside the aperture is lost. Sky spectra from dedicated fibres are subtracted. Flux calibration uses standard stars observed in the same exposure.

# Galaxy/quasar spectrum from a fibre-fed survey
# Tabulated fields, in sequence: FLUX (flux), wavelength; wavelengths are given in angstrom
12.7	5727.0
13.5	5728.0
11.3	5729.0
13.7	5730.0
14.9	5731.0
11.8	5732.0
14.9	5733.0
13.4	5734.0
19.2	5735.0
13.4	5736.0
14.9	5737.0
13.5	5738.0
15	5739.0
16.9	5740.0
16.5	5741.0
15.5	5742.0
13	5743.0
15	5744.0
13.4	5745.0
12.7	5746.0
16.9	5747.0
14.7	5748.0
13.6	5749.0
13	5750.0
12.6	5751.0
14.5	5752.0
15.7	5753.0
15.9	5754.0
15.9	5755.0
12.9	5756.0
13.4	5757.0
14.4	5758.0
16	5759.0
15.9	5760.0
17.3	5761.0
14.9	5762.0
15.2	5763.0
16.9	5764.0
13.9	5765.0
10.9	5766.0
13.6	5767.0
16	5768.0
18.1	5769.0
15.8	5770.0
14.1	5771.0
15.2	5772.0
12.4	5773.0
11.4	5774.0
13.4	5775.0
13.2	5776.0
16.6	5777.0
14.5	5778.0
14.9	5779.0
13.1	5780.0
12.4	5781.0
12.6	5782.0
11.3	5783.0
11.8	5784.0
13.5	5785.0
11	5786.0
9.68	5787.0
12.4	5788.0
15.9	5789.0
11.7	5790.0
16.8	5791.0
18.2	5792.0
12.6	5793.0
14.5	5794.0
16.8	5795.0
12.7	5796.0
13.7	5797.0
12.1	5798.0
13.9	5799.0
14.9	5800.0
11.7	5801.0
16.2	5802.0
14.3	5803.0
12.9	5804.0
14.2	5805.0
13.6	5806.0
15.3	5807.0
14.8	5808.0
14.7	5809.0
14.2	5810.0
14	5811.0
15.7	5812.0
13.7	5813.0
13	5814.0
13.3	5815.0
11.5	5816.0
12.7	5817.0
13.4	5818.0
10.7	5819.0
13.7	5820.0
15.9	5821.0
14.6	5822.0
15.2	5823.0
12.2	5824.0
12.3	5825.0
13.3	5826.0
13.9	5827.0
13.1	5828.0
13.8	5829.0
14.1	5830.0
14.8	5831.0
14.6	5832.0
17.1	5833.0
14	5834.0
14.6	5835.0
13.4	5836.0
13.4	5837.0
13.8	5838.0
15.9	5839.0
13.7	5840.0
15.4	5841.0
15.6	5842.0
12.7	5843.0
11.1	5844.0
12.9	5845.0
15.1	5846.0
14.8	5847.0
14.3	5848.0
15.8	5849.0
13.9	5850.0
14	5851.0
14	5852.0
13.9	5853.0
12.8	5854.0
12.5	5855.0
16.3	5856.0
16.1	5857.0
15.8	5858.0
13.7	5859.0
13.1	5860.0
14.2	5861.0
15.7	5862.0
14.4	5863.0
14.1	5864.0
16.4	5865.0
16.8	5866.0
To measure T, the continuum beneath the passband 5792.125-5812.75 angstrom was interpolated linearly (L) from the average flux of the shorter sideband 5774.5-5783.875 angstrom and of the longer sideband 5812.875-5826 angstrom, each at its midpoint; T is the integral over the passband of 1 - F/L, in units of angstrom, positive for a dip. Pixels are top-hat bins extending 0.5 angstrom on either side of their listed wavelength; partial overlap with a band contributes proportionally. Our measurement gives -1.3 angstrom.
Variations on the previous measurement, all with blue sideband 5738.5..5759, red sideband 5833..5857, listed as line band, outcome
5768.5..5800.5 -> 1.5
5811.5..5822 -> 0.7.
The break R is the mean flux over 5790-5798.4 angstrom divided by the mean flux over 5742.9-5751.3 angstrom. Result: 1.04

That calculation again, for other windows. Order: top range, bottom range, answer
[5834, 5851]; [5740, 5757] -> 0.97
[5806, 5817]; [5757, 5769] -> 0.93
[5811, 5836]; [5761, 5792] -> 0.99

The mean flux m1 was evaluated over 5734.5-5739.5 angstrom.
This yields 15.2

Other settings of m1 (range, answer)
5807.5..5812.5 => 14.7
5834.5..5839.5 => 14.2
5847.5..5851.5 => 14.5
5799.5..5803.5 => 14.3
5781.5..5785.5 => 12.3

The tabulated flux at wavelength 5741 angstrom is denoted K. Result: 16.5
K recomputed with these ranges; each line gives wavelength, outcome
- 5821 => 15.9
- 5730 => 13.7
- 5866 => 16.8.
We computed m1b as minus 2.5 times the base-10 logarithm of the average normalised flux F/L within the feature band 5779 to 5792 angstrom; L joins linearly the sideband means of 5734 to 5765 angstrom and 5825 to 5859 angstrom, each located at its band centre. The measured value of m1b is 0.13 mag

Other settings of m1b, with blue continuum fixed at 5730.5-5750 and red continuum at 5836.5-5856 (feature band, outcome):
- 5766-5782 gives 0.02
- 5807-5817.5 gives 0.03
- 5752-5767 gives -0.03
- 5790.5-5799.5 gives -0.02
